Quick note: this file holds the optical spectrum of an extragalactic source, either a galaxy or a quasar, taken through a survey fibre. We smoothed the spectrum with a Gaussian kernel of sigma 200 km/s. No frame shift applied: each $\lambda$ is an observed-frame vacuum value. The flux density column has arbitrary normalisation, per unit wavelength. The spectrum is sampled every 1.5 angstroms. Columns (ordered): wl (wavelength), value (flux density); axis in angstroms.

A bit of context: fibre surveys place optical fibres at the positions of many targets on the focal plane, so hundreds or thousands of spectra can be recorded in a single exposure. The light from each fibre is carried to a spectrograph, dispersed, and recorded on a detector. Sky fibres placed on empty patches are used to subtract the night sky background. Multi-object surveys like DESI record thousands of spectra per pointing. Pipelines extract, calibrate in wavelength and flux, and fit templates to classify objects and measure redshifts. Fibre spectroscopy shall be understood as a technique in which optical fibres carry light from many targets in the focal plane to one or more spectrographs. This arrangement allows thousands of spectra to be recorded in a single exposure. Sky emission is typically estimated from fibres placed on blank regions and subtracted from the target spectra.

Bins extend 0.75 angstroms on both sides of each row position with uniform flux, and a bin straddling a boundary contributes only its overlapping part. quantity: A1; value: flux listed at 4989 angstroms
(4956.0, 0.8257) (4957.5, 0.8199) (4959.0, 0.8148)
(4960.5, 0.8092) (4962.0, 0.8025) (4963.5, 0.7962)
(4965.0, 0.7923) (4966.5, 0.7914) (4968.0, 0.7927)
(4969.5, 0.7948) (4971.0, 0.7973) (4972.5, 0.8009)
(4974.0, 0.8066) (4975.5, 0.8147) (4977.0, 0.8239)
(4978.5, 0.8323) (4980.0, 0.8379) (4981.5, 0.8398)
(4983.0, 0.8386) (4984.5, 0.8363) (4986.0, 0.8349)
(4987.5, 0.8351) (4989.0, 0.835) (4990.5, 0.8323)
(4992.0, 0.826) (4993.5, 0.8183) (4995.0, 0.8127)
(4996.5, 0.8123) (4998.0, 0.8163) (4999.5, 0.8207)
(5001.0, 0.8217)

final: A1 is 0.835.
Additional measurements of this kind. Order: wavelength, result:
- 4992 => 0.826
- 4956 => 0.8257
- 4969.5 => 0.7948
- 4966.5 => 0.7914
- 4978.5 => 0.8323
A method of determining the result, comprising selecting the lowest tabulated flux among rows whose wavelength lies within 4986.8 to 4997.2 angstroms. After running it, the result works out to 0.8123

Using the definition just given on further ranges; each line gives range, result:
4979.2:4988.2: 0.8349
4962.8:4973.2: 0.7914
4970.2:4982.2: 0.7973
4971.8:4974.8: 0.8009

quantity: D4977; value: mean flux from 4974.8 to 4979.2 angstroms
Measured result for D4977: 0.824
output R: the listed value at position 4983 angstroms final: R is 0.8386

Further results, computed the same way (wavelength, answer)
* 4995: 0.8127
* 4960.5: 0.8092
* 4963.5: 0.7962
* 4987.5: 0.8351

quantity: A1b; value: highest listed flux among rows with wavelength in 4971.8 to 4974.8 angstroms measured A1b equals 0.8066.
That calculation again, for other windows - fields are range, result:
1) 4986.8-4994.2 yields 0.8351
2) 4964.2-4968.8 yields 0.7927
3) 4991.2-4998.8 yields 0.826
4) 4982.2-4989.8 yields 0.8386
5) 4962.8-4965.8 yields 0.7962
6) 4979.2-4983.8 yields 0.8398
